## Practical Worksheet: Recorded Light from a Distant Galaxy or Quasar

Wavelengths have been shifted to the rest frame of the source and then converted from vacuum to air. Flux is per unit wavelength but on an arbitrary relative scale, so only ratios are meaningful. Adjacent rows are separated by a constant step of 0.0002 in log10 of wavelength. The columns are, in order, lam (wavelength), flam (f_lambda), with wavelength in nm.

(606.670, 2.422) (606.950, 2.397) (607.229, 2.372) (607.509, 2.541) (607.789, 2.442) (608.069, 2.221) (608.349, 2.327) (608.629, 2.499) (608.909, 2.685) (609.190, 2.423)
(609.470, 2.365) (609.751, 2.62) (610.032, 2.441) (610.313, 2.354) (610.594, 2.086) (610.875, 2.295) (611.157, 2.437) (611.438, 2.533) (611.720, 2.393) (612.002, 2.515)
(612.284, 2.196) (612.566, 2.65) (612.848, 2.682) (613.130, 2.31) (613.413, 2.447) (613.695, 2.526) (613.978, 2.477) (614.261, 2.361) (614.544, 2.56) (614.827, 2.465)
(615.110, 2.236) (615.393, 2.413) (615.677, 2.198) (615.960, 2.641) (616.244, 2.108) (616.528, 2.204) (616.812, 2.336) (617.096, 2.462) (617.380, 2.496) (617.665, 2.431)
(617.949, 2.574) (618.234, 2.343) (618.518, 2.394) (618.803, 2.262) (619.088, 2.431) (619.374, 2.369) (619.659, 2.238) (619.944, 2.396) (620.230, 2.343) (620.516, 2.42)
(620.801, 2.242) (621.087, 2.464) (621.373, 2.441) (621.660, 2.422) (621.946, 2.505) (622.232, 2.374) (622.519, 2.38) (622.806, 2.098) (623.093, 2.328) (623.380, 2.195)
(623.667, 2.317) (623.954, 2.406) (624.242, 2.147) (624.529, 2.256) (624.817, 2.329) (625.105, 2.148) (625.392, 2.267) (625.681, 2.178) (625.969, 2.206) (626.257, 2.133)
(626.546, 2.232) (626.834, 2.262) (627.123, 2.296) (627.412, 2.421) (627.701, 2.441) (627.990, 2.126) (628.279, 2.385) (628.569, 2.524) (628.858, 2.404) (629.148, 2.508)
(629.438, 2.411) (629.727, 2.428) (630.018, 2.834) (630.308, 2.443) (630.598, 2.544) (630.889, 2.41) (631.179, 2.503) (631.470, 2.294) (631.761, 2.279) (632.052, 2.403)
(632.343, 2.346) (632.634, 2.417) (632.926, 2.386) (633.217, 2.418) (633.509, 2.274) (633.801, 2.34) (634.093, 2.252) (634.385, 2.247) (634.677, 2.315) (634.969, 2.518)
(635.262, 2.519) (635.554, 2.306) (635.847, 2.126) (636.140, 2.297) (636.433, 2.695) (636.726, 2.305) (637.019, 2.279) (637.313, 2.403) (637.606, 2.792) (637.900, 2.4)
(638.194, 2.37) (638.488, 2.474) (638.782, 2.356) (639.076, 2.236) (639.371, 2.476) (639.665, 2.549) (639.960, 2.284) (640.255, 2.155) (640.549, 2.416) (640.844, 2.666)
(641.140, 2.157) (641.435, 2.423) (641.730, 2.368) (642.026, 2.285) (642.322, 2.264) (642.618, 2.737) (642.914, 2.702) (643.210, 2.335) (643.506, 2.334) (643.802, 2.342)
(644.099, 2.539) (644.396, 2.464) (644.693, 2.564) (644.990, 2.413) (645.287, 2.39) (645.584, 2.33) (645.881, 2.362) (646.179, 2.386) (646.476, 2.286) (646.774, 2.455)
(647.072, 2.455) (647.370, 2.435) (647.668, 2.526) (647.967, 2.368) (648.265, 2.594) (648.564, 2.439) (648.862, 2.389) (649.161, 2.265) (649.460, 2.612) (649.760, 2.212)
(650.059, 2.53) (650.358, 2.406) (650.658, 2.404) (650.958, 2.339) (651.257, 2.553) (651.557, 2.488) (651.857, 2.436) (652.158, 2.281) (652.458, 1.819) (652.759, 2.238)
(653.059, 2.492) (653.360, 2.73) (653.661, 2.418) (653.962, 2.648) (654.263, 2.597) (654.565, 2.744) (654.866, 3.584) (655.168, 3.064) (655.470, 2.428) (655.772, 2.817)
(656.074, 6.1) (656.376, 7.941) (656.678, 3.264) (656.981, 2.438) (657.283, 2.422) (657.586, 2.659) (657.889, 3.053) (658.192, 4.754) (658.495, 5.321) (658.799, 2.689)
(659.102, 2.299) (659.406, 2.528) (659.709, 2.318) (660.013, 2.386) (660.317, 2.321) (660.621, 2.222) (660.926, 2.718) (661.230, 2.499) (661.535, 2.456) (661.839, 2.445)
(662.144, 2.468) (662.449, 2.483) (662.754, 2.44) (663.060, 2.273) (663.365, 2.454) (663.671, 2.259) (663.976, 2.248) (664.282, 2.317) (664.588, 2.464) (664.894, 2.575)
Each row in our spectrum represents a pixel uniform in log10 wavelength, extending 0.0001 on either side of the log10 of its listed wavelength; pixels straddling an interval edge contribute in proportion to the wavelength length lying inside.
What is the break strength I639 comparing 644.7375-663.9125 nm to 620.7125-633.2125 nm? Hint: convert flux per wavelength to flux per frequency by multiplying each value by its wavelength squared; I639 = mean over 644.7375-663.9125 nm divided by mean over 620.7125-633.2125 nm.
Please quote 1.26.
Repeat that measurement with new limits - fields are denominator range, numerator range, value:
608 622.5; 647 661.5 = 1.33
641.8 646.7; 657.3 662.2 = 1.22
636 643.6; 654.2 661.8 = 1.39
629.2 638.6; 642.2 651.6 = 1.05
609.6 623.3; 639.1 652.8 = 1.10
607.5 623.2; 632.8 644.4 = 1.08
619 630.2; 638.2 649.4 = 1.09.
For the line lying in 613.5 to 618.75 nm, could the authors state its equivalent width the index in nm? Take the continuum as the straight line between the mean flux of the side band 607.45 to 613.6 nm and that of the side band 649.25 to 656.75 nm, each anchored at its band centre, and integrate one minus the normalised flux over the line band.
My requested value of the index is 0.20 nm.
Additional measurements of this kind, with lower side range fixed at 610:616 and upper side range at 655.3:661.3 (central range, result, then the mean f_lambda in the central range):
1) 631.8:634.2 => 0.377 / 2.35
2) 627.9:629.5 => 0.183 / 2.4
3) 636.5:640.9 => 0.740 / 2.41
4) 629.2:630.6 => 0.104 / 2.53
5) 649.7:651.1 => 0.327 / 2.39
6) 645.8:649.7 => 0.818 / 2.42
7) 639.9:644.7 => 0.897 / 2.41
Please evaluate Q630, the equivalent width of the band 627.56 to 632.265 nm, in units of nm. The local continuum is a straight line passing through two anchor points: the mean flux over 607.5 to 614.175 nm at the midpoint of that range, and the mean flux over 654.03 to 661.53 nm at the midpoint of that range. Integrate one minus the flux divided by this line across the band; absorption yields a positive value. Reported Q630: 0.531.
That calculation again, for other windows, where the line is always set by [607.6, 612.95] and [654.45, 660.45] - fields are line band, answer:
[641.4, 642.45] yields 0.25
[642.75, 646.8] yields 0.90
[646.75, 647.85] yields 0.24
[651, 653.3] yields 0.64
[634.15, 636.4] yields 0.44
